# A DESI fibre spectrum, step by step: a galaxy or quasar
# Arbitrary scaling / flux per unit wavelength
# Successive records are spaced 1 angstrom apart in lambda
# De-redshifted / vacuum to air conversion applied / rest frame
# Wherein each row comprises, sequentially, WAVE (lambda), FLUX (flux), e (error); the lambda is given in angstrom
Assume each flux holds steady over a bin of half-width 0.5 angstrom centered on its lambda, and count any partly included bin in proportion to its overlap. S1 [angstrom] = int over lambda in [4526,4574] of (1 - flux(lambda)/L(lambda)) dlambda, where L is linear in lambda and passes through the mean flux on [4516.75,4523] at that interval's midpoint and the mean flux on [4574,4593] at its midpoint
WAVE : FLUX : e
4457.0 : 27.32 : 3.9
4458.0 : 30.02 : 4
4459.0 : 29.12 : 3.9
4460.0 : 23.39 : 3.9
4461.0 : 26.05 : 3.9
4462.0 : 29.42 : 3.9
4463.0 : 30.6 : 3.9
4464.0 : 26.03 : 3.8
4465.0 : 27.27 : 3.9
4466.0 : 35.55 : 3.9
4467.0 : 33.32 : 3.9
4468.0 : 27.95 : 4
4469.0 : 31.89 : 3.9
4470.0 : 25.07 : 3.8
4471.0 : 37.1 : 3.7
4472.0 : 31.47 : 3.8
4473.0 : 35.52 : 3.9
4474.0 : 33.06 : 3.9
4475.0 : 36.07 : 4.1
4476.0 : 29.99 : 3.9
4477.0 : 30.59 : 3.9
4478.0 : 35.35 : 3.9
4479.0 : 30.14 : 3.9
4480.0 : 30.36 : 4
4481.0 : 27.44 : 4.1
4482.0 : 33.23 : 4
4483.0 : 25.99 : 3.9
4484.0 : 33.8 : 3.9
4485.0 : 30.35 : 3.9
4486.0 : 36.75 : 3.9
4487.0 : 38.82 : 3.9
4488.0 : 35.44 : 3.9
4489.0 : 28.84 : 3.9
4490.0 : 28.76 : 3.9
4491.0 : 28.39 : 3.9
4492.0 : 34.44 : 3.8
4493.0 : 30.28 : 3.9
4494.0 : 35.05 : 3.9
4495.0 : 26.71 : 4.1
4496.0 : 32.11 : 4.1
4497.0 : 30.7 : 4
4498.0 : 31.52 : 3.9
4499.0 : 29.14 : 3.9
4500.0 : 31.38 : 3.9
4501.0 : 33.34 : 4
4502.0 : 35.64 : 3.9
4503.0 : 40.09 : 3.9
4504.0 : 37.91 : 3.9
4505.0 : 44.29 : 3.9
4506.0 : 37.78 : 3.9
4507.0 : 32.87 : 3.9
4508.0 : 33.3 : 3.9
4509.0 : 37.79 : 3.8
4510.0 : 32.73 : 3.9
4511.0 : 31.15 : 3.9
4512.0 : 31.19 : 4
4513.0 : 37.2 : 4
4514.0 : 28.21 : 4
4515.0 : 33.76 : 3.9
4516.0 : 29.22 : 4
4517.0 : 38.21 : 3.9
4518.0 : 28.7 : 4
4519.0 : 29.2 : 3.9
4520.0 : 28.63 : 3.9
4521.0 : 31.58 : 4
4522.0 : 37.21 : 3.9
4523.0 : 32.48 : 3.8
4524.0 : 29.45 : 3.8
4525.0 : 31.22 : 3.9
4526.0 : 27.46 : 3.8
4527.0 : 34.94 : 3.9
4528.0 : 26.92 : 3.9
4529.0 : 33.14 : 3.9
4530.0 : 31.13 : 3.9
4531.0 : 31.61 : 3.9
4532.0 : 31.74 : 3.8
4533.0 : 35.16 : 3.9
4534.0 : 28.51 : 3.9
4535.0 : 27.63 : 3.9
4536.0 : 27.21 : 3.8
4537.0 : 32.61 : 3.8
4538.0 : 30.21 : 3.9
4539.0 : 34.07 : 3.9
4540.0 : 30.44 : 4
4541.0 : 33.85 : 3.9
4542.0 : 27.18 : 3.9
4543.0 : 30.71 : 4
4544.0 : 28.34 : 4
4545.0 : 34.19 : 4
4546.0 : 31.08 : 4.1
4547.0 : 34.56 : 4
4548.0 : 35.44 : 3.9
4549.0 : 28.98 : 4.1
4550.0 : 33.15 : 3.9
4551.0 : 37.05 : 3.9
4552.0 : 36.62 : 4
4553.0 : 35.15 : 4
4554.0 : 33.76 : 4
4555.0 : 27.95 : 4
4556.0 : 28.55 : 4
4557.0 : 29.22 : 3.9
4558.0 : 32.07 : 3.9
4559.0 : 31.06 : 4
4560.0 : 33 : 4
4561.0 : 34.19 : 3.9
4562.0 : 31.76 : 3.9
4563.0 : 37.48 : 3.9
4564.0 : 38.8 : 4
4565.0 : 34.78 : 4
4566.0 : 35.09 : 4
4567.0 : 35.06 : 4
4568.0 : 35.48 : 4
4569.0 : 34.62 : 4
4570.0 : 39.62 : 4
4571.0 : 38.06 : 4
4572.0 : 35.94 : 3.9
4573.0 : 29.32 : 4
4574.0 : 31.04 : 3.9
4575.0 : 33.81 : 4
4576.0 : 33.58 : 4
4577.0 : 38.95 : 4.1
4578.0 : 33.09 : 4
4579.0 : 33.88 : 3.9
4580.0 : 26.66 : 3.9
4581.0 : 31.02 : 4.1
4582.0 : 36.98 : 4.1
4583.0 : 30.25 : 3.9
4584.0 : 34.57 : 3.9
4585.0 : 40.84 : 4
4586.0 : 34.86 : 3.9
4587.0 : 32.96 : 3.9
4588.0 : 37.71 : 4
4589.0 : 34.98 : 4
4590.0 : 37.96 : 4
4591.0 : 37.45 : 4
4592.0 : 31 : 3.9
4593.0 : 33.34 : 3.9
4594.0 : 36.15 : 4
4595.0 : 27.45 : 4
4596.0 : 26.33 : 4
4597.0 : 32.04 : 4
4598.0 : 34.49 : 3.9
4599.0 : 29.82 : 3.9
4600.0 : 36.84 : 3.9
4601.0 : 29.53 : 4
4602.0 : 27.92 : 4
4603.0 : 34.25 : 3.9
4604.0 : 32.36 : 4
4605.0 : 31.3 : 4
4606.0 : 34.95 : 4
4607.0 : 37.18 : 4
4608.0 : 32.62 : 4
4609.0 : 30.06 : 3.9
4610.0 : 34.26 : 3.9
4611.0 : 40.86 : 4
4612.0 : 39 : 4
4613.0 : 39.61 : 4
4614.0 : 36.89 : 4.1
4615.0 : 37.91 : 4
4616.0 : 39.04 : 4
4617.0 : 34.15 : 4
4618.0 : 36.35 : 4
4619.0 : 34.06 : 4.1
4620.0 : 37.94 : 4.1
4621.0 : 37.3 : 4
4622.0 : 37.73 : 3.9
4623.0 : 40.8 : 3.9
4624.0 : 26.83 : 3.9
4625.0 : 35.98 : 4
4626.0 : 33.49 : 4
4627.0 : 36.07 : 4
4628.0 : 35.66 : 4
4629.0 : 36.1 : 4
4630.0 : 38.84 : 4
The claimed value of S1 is 0.74 angstrom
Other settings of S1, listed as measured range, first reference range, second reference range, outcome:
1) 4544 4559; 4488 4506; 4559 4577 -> 0.8 angstrom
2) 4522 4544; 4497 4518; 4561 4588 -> 2.2 angstrom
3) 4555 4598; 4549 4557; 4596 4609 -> -1.6 angstrom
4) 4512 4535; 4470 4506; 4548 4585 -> 1.2 angstrom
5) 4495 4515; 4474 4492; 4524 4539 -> -1.6 angstrom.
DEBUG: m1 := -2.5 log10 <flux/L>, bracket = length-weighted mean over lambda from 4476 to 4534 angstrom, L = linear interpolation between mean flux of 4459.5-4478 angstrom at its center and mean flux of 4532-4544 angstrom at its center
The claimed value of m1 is -0.06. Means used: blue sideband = 30.7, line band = 32.4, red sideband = 30.6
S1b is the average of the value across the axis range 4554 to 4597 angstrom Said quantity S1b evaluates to 33.7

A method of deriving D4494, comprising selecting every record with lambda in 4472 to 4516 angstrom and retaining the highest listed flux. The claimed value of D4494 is 44.29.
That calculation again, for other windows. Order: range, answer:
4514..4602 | 40.84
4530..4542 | 35.16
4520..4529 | 37.21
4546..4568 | 38.8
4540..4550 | 35.44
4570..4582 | 39.62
